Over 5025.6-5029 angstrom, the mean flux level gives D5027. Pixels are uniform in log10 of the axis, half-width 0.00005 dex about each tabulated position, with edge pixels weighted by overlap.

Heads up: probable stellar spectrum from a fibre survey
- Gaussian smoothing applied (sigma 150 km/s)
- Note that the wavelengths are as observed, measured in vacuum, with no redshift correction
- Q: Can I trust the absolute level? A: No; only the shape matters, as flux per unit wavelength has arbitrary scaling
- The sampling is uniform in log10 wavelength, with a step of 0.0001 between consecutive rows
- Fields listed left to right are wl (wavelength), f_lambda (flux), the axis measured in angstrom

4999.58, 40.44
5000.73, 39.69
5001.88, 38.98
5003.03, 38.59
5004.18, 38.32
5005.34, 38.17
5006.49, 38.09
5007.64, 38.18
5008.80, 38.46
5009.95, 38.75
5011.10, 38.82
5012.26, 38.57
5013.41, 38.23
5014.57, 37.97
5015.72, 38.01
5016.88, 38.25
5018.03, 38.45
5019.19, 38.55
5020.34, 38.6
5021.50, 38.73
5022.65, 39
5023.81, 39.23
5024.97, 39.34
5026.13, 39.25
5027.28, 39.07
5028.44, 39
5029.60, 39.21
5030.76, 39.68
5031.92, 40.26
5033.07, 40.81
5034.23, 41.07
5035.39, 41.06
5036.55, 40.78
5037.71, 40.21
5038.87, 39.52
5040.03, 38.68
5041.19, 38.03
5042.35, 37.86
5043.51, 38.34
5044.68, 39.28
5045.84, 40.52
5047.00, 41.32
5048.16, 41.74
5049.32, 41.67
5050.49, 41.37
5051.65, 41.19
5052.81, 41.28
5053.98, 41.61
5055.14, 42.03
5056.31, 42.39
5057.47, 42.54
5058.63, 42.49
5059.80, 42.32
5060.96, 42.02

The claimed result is 39.2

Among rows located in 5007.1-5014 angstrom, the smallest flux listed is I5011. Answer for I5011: 38.18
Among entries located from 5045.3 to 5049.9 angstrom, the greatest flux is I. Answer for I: 41.74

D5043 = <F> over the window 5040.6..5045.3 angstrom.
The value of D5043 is 38.4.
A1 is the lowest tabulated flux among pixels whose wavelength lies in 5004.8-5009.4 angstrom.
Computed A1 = 38.09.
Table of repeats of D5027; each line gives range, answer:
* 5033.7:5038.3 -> 40.8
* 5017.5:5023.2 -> 38.7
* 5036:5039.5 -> 40.1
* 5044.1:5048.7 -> 40.8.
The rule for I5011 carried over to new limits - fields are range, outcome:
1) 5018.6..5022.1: 38.55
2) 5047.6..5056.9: 41.19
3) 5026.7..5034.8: 39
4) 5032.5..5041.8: 38.03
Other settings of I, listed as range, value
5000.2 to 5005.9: 39.69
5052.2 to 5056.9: 42.39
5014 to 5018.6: 38.45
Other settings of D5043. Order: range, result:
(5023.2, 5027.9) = 39.2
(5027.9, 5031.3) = 39.3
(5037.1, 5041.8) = 39.1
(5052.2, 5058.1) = 42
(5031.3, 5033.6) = 40.6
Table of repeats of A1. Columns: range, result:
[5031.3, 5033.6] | 40.26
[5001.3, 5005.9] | 38.17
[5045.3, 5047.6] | 40.52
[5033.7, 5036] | 41.06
